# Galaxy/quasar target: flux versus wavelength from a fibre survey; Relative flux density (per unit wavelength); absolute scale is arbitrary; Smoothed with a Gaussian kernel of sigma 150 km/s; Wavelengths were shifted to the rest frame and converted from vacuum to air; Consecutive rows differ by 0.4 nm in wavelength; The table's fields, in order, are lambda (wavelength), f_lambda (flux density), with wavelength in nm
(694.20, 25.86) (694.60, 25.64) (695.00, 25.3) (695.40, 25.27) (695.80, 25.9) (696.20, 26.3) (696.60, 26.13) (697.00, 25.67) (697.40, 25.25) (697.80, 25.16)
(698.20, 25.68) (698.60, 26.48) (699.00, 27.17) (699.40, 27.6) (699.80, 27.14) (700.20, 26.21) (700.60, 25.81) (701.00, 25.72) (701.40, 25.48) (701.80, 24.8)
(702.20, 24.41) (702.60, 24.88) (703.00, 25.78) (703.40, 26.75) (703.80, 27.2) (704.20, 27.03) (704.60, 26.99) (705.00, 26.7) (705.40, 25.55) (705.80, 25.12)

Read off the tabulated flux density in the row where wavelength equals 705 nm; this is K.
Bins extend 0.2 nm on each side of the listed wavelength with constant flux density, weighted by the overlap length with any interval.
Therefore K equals 26.7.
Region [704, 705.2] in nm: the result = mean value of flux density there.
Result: 26.9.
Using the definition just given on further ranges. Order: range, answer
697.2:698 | 25.2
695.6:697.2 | 26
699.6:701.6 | 26.1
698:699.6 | 26.7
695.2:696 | 25.6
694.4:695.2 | 25.5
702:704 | 25.8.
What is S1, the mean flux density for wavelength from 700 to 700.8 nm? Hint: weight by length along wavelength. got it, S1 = 26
